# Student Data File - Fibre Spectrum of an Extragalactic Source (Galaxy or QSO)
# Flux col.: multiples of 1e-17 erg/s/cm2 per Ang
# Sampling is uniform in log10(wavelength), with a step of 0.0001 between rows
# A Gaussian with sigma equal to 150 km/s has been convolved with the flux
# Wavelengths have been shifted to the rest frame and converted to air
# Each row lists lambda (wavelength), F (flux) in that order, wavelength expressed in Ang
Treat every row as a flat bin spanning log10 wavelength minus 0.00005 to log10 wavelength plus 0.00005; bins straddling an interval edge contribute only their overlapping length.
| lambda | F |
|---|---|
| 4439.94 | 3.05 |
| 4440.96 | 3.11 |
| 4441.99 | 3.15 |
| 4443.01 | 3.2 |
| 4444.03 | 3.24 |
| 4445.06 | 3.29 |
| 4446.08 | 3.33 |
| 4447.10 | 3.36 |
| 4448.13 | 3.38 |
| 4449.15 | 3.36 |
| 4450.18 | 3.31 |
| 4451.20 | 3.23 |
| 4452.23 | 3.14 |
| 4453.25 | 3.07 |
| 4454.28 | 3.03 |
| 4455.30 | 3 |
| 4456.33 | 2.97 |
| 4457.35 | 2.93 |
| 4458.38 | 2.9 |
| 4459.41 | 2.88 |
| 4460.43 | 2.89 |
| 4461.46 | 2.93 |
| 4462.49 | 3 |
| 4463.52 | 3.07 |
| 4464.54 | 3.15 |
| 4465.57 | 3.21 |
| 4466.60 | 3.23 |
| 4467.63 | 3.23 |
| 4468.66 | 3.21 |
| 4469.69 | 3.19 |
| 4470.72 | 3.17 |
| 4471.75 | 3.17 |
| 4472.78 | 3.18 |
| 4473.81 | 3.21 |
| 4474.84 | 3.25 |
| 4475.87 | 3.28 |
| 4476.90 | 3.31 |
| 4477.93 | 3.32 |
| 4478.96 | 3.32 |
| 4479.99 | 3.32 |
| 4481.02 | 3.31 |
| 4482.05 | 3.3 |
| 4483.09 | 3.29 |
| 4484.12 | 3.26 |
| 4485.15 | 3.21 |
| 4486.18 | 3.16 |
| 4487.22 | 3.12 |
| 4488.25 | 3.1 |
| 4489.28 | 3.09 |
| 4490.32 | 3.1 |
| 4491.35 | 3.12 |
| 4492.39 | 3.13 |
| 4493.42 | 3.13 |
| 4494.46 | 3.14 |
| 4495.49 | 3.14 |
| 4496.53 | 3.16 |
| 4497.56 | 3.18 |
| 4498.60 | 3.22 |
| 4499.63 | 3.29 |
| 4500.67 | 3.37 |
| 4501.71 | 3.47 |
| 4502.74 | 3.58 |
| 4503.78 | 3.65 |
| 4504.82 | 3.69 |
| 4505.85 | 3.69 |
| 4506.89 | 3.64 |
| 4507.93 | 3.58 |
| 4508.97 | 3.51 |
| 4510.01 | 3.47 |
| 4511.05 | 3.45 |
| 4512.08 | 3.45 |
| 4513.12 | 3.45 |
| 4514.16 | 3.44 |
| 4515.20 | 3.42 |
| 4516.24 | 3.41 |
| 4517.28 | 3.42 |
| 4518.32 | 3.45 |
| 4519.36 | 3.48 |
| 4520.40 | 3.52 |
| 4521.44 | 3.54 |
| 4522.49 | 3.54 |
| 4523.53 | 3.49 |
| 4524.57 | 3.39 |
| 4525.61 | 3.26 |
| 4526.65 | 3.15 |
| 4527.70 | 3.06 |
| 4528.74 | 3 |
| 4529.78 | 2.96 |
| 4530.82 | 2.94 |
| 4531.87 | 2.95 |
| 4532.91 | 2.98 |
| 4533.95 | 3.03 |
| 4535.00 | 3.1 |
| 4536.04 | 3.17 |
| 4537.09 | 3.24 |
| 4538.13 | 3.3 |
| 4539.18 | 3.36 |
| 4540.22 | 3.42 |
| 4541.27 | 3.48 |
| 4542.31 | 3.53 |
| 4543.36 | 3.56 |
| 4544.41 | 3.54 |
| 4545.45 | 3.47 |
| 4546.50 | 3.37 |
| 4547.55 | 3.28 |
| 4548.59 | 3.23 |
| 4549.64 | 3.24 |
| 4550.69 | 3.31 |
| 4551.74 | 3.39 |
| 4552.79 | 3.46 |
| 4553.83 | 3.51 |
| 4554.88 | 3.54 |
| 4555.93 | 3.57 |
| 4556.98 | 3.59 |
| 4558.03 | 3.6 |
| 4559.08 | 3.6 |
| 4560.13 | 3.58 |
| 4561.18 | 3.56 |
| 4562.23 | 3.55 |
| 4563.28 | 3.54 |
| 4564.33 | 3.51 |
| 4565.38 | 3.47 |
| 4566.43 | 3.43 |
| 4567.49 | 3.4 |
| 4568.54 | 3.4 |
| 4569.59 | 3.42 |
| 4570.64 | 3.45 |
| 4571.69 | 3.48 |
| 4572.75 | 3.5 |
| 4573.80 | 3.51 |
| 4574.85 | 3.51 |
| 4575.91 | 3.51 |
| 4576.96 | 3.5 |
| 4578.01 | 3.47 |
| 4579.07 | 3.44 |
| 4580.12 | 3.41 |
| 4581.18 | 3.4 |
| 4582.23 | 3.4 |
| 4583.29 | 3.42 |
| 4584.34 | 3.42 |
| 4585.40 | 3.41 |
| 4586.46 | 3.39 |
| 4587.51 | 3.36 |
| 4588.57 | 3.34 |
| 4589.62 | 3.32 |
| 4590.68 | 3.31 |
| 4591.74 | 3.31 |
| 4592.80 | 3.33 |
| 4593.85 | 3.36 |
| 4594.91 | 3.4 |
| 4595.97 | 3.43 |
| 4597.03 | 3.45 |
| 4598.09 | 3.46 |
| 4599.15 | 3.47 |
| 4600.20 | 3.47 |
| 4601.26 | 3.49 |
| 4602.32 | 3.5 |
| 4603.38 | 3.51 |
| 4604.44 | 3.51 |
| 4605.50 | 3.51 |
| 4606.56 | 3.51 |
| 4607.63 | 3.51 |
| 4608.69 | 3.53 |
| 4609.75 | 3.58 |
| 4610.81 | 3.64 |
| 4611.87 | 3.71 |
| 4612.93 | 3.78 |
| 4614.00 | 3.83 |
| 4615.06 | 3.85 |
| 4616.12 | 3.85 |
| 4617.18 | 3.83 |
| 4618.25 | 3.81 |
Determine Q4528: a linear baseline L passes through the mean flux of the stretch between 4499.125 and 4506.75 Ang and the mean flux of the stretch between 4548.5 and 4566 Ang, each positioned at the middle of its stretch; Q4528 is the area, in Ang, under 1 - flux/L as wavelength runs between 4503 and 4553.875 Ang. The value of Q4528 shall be 2.2 Ang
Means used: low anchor 3.54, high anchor 3.49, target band 3.37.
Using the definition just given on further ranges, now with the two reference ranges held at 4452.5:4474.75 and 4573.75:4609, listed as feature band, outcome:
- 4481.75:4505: -0.6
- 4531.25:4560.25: -0.5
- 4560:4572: -0.4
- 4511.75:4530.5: -0.6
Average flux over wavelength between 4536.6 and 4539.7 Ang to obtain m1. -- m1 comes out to 3.3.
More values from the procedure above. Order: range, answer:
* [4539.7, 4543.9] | 3.49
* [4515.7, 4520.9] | 3.46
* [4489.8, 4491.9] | 3.1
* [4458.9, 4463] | 2.93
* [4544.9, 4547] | 3.43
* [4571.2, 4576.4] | 3.5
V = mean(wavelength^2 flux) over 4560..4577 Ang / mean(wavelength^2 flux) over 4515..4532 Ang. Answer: 1.08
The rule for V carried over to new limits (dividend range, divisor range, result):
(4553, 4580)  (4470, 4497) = 1.13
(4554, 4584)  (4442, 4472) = 1.17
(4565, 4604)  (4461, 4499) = 1.13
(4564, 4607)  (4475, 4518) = 1.07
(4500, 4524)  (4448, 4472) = 1.16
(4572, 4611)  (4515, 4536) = 1.09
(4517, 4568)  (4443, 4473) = 1.11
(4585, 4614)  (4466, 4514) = 1.10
